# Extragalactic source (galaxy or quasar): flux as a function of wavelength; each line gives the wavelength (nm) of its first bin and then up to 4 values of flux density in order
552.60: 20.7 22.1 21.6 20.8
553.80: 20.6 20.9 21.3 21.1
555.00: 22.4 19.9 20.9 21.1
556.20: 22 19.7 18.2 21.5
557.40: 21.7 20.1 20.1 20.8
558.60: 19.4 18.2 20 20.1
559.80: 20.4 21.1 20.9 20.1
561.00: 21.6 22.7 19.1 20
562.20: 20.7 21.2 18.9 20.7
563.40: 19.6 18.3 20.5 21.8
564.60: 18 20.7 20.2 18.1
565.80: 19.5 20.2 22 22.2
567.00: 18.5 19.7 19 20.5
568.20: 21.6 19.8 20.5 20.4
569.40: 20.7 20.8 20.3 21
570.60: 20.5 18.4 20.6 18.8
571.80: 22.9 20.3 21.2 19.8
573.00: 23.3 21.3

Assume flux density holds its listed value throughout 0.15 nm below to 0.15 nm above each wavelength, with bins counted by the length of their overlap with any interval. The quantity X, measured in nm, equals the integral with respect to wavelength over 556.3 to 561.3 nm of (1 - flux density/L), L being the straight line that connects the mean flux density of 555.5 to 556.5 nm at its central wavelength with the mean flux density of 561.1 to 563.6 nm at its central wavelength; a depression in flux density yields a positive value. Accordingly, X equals 0.104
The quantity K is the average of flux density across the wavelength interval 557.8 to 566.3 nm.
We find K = 20.1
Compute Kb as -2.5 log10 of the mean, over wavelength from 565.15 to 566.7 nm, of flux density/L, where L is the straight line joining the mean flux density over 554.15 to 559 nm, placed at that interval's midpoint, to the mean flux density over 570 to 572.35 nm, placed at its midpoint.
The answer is 0.01 mag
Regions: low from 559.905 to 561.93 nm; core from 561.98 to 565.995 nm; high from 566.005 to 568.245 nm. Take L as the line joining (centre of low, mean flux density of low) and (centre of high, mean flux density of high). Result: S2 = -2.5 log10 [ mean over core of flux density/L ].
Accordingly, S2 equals 0.04 mag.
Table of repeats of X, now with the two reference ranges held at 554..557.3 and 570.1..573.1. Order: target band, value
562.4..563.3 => 0.02 nm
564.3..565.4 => 0.05 nm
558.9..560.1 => 0.04 nm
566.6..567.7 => 0.05 nm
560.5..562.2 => 0.00 nm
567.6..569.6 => 0.02 nm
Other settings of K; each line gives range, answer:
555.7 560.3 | 20.3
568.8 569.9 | 20.6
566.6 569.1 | 20.2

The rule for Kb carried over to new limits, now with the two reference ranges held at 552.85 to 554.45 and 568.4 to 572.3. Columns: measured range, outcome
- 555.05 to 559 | 0.03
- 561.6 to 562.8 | 0.03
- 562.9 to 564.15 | 0.05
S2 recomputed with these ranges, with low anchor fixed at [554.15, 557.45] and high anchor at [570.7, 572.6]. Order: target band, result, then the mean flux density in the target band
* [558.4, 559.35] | 0.08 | 19.3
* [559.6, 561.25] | -0.01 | 20.9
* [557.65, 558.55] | 0.03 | 20.3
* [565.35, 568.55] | 0.02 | 20.1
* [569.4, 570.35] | -0.01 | 20.7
